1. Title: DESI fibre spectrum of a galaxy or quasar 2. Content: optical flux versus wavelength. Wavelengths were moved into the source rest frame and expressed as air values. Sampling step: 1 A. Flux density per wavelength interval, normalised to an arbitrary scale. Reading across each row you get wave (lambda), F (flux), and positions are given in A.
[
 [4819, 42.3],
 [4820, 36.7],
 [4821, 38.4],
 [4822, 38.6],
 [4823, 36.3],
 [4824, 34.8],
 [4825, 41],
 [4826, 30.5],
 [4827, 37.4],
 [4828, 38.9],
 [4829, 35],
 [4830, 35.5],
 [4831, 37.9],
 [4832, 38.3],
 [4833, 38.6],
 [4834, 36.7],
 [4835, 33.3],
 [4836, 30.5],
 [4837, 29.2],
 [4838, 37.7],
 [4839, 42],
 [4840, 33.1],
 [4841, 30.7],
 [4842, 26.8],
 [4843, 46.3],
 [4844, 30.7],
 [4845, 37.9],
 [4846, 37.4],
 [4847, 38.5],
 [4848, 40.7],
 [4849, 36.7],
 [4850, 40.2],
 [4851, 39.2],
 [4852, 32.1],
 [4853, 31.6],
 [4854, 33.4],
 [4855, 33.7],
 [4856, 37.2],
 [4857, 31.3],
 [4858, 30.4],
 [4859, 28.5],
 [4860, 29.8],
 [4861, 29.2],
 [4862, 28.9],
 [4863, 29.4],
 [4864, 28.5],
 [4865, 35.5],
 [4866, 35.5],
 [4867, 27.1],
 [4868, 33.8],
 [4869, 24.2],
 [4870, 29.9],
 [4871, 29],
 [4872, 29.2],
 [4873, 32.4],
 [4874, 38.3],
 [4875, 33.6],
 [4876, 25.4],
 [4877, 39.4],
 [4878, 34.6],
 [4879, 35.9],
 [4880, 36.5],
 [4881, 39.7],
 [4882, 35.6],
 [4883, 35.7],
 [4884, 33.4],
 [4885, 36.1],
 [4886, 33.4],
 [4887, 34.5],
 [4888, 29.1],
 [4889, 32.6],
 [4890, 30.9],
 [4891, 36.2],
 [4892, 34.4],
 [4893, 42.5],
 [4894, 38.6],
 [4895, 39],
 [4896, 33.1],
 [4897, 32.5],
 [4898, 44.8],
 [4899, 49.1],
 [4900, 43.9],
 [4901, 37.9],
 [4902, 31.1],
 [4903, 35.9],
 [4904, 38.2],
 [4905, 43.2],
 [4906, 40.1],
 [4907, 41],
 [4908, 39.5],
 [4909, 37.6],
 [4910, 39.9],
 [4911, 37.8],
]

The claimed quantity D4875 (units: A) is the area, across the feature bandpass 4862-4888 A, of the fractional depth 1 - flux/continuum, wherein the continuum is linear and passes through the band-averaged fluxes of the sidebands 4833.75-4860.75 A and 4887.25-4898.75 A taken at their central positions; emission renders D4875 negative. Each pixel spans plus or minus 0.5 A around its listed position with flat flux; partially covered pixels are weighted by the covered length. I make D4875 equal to 1.9 A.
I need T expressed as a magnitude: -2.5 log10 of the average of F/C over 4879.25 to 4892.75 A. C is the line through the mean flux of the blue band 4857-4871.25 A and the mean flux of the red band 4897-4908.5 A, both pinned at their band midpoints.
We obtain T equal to 0.03 mag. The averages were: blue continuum 30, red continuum 40.1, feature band 34.6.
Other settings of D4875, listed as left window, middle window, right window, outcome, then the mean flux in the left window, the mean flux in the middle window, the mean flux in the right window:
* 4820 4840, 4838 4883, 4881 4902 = 3.4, 36.3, 33.7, 36.6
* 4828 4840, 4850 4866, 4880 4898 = 1.5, 35.9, 32.3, 35.4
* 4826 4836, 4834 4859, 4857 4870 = -1.3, 36.2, 34.9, 30.1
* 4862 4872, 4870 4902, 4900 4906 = -1.1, 30.2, 35.6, 38.1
